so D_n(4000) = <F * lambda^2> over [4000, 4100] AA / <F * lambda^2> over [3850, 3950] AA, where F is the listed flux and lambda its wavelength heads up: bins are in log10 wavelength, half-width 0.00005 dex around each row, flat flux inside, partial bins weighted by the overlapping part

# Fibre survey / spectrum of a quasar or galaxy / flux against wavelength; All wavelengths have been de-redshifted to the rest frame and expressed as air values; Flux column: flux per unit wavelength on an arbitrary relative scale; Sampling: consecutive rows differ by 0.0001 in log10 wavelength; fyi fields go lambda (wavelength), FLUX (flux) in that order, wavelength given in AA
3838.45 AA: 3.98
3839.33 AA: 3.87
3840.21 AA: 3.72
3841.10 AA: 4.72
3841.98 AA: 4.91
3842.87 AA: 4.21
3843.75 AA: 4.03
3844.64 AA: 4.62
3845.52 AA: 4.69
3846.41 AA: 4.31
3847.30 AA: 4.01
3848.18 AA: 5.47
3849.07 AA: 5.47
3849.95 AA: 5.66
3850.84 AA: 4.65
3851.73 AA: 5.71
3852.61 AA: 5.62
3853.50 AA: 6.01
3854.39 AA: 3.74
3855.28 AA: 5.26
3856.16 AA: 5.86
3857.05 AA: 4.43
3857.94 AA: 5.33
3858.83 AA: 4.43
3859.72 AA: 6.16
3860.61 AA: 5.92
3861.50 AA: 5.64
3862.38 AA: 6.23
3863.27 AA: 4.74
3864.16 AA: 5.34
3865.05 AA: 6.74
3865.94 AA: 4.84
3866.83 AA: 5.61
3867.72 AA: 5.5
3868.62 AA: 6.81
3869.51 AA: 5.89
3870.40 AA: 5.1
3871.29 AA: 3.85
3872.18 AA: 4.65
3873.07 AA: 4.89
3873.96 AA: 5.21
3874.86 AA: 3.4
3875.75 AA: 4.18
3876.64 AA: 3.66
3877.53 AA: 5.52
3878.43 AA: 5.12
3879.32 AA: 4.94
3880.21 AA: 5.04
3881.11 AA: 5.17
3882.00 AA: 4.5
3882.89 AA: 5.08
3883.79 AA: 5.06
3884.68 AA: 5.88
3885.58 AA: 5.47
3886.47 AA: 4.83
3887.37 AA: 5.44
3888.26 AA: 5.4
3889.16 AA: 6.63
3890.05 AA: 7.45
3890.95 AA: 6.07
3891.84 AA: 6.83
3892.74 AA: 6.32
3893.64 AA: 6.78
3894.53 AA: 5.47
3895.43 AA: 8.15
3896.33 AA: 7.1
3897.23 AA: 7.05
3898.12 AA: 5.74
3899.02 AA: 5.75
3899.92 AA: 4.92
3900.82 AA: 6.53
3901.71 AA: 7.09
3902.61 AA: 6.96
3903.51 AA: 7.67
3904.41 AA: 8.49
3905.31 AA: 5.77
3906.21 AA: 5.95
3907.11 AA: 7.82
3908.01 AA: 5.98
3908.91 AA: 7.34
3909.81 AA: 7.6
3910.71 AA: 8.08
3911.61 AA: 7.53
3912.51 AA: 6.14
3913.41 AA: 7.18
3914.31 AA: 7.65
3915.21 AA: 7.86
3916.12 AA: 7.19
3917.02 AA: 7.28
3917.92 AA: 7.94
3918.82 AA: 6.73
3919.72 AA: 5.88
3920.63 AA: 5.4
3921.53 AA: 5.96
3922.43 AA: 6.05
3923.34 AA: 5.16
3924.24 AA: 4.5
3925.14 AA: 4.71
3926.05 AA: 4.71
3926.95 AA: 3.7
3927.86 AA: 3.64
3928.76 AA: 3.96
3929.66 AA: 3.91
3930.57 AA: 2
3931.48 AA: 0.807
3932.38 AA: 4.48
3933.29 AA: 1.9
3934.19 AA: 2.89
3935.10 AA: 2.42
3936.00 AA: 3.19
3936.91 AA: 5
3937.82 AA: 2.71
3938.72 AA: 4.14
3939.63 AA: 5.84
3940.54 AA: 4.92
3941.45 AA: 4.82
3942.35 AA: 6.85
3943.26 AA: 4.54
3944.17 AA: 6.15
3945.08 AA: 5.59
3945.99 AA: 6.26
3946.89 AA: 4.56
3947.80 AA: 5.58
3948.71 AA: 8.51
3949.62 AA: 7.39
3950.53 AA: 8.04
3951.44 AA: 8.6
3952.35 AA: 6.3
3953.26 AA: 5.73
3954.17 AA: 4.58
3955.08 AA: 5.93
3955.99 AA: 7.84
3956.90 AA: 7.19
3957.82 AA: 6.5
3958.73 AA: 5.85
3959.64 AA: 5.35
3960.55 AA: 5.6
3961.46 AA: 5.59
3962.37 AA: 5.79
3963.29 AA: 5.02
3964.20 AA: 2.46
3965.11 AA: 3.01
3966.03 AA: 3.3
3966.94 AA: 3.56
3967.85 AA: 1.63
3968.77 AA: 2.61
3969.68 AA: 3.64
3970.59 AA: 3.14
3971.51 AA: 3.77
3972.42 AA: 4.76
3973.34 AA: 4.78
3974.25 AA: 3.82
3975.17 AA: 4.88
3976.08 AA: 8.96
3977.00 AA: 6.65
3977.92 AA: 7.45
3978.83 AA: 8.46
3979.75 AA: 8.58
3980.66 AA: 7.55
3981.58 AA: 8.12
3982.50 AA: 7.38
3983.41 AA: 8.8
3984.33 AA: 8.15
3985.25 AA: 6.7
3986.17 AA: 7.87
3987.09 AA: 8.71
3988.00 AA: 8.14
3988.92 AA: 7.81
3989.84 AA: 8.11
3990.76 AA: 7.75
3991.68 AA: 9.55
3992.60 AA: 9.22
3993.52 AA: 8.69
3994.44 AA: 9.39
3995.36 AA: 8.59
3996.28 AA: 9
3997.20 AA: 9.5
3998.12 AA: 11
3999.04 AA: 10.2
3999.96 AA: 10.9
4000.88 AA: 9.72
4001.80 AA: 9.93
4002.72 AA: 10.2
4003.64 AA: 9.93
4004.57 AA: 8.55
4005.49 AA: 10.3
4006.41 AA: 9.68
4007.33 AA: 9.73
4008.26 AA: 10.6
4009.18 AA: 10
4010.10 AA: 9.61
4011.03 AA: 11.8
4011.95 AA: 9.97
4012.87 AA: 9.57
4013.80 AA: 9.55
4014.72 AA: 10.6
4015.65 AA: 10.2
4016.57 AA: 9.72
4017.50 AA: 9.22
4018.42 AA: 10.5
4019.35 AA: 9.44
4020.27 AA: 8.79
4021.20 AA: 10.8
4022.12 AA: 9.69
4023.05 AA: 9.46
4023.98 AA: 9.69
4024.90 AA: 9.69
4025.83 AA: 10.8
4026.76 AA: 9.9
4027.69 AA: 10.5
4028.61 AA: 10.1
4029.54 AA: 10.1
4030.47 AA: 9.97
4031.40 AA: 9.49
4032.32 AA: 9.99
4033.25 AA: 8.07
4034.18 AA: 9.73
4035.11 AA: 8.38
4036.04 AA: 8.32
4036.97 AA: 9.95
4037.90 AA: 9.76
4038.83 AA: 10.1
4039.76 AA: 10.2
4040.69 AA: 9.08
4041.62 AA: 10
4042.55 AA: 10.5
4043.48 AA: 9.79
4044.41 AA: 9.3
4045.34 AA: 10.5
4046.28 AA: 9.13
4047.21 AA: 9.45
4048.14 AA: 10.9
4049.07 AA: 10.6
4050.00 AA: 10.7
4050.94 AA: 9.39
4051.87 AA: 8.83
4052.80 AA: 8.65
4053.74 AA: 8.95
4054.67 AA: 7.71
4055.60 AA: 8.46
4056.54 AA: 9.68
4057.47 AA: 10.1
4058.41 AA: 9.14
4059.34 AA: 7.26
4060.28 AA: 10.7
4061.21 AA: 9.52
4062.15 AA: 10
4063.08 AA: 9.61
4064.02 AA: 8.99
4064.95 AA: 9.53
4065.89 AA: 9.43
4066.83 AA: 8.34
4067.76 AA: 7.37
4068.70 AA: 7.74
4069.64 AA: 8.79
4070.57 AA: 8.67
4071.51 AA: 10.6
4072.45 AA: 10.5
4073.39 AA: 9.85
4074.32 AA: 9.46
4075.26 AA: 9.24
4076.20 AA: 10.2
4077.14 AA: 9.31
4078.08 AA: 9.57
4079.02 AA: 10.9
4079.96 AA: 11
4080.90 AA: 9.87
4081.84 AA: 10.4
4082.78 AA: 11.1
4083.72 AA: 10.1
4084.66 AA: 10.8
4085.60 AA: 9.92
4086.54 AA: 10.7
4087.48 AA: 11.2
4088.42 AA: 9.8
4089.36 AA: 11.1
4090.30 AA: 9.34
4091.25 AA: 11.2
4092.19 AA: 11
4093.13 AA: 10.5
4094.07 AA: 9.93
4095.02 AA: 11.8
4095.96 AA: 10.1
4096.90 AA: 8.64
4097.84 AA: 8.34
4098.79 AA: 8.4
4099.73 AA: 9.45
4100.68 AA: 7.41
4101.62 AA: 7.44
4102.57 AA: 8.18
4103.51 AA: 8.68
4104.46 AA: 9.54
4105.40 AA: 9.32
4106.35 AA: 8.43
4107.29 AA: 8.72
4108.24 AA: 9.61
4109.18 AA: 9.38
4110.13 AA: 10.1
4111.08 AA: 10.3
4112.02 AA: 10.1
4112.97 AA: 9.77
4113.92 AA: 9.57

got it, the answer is 1.90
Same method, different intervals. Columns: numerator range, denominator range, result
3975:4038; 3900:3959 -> 1.67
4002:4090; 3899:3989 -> 1.77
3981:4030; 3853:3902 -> 1.82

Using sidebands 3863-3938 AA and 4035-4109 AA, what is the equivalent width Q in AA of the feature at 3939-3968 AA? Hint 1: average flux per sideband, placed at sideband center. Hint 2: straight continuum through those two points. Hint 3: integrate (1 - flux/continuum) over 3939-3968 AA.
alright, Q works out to 4.9 AA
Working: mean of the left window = 5.56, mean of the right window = 9.56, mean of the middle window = 5.62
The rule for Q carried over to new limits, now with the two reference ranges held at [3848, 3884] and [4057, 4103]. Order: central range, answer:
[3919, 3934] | 5.2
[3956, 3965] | 2.1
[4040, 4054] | -1.2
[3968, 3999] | 1.5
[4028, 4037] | -0.8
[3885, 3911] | -3.2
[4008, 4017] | -2.1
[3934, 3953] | 3.7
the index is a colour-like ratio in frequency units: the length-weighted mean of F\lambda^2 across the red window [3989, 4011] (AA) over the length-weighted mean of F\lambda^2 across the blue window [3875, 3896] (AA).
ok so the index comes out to 1.82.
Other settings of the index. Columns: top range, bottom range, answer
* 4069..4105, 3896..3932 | 1.77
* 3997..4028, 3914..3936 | 2.17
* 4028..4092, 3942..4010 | 1.42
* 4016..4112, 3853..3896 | 1.95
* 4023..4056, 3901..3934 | 1.75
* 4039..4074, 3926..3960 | 1.96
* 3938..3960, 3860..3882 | 1.23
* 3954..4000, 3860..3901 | 1.26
